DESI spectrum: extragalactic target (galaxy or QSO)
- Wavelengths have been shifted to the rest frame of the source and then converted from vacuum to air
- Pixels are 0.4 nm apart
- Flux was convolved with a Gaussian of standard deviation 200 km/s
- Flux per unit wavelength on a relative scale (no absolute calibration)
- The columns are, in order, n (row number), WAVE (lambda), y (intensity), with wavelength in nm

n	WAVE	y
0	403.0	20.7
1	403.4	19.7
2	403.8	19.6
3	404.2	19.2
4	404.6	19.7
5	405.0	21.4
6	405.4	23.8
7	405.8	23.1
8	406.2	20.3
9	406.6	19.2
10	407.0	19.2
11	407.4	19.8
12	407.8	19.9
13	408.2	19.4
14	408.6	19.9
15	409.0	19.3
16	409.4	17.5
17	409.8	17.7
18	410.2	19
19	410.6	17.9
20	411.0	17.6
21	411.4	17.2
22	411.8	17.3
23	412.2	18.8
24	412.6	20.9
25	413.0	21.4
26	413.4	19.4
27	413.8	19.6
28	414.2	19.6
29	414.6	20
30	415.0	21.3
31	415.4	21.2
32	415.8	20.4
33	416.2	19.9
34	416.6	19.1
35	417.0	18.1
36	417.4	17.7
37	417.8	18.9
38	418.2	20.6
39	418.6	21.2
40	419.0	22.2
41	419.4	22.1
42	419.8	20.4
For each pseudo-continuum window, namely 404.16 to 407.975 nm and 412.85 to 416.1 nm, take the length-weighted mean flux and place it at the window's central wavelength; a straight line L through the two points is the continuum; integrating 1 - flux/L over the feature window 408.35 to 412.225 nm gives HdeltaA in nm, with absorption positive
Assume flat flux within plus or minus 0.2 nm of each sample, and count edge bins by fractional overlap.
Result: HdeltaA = 0.43 nm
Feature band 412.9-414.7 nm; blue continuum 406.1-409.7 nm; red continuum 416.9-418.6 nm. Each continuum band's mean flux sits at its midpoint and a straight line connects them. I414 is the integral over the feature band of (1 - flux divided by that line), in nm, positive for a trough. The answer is -0.07 nm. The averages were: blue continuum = 19.3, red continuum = 19.1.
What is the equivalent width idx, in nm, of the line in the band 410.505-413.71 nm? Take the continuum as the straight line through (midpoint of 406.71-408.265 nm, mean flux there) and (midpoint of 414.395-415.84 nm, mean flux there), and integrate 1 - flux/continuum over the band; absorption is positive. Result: 0.23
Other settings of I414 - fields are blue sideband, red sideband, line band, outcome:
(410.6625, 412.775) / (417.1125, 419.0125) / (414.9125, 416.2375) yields -0.105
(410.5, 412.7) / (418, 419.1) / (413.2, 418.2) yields 0.081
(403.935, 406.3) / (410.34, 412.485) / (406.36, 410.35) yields 0.087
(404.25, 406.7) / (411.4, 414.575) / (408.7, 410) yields 0.128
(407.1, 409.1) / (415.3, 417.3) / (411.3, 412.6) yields 0.088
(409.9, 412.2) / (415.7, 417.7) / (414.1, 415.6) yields -0.159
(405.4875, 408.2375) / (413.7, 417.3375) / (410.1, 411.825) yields 0.198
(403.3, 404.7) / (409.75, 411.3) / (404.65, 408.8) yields -0.363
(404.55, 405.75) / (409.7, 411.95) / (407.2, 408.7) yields 0.015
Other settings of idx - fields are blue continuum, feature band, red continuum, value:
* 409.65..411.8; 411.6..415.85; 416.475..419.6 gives -0.28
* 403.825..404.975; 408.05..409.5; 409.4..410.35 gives -0.05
